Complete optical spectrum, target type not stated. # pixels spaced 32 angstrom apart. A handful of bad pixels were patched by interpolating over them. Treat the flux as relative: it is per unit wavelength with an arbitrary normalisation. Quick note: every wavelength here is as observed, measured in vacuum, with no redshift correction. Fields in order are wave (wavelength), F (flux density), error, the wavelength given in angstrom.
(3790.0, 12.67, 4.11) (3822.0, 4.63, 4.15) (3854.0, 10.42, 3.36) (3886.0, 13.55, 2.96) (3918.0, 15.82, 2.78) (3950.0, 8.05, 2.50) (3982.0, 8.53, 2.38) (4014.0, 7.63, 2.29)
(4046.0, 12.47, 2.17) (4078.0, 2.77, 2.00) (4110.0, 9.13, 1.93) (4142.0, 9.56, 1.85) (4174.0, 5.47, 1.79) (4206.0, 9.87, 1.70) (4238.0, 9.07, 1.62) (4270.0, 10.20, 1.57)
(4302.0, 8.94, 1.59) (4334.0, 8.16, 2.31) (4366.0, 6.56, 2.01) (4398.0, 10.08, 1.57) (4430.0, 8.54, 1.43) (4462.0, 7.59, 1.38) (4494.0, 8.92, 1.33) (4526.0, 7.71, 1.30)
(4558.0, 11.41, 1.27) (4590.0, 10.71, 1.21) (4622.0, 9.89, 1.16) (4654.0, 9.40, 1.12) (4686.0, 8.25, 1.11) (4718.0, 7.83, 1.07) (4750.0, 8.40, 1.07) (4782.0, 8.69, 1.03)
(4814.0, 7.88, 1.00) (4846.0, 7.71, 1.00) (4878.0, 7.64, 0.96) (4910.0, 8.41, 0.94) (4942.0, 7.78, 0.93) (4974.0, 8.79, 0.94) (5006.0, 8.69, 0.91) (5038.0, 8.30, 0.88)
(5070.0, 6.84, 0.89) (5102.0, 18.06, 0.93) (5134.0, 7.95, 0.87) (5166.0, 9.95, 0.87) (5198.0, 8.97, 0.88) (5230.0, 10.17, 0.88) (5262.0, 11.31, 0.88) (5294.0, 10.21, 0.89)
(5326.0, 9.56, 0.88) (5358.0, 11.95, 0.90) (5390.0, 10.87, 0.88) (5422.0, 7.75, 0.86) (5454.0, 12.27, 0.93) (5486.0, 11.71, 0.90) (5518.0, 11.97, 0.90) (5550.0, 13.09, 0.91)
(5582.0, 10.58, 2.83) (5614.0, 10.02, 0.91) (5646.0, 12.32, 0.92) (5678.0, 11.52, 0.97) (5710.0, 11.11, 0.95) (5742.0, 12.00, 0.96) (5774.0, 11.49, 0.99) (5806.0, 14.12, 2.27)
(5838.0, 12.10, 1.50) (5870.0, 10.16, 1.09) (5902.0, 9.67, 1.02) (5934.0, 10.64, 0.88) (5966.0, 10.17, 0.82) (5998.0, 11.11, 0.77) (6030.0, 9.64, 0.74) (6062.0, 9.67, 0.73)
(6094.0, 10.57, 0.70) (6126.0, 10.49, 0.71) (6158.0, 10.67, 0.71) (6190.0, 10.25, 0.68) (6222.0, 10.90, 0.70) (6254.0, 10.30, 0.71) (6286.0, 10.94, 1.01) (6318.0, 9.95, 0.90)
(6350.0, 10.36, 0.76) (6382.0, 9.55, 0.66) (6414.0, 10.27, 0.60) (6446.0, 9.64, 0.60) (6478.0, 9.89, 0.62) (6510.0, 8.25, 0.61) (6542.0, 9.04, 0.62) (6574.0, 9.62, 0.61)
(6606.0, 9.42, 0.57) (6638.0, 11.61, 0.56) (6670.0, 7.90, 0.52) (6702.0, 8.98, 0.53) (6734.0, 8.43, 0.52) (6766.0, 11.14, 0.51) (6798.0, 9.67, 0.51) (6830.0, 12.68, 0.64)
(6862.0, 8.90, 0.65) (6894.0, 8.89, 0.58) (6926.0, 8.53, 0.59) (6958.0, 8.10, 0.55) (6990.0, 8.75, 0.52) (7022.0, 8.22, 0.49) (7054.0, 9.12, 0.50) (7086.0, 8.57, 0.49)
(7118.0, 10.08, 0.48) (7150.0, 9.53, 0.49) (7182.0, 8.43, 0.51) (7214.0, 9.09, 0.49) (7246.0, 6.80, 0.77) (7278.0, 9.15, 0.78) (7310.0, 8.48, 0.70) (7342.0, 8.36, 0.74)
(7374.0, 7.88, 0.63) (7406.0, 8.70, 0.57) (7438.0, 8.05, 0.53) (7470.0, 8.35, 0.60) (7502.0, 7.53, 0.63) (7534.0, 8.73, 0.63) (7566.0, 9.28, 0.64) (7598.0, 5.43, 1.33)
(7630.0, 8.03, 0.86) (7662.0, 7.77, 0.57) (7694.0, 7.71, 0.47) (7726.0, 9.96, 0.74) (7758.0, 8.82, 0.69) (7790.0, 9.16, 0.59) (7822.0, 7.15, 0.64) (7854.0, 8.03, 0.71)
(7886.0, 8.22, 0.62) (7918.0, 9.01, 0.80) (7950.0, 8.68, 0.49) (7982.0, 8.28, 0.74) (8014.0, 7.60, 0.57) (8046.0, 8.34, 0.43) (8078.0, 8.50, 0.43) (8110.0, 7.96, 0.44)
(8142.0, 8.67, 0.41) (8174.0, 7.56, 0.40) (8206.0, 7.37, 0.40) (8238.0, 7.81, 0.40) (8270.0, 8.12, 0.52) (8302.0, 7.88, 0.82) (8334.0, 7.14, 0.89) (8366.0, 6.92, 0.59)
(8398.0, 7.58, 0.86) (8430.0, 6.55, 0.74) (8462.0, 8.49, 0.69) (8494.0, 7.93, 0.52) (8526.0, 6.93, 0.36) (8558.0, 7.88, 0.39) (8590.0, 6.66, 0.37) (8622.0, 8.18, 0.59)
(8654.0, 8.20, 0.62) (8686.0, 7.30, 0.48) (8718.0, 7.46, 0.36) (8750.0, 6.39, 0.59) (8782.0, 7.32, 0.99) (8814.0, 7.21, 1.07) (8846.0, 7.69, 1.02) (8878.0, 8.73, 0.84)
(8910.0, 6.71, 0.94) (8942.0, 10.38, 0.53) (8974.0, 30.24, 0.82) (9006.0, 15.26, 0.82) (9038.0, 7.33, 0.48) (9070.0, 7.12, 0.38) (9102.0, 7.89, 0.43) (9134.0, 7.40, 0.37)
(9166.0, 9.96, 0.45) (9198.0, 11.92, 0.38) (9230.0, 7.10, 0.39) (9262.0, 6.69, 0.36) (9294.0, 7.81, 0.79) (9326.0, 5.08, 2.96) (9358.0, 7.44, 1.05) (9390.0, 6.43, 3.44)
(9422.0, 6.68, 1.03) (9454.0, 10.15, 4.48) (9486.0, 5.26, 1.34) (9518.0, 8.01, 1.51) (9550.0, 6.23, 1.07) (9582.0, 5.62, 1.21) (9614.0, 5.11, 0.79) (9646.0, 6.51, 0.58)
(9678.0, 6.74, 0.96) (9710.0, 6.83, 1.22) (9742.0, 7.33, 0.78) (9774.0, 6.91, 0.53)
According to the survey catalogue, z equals 0.37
